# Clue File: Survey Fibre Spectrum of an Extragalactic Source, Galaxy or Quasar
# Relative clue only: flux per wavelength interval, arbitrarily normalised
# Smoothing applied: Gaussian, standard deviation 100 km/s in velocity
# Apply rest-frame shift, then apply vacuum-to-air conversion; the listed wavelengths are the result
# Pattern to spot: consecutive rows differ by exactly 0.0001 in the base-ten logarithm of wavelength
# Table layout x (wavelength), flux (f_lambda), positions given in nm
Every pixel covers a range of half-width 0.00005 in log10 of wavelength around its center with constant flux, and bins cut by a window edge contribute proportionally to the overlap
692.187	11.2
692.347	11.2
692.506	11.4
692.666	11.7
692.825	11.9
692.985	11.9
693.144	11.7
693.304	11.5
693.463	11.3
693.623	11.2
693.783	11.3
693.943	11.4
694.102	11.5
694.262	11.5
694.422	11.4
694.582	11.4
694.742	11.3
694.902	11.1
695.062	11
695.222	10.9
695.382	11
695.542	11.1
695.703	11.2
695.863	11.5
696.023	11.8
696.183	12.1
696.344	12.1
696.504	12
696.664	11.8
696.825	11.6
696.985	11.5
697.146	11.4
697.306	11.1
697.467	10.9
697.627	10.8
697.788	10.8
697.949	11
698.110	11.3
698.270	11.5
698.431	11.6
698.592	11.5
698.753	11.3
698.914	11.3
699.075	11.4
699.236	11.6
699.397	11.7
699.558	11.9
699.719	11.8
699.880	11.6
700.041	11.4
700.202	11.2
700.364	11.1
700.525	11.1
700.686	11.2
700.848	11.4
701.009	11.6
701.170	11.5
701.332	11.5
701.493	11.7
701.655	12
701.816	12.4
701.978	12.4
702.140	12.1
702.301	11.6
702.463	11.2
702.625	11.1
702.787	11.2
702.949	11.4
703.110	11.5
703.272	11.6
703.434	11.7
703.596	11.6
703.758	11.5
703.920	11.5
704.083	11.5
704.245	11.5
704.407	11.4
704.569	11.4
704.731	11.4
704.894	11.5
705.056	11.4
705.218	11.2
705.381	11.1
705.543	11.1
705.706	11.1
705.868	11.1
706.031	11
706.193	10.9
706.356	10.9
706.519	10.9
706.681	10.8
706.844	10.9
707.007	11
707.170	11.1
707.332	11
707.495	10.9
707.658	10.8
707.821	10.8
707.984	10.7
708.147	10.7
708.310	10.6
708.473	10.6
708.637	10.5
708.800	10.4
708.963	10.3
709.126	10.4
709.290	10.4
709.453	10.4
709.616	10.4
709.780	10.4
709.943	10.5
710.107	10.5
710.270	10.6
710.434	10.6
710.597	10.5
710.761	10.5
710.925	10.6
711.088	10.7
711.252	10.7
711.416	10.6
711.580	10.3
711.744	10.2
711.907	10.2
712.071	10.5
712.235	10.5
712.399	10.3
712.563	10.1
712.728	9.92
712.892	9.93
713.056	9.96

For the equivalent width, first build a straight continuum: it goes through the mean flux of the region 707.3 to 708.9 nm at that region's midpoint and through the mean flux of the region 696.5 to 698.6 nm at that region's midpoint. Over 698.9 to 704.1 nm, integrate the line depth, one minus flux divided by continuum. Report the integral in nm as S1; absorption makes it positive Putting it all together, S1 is -0.226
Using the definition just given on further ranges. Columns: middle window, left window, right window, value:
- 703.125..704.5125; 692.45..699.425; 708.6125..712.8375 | -0.08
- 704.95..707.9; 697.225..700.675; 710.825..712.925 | -0.06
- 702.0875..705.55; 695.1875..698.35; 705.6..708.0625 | -0.12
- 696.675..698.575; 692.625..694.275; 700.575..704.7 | 0.05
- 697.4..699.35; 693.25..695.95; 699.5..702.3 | 0.04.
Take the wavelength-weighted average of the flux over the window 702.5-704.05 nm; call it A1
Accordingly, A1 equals 11.4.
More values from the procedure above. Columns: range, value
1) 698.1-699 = 11.4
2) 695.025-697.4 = 11.5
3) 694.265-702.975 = 11.5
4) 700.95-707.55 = 11.4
